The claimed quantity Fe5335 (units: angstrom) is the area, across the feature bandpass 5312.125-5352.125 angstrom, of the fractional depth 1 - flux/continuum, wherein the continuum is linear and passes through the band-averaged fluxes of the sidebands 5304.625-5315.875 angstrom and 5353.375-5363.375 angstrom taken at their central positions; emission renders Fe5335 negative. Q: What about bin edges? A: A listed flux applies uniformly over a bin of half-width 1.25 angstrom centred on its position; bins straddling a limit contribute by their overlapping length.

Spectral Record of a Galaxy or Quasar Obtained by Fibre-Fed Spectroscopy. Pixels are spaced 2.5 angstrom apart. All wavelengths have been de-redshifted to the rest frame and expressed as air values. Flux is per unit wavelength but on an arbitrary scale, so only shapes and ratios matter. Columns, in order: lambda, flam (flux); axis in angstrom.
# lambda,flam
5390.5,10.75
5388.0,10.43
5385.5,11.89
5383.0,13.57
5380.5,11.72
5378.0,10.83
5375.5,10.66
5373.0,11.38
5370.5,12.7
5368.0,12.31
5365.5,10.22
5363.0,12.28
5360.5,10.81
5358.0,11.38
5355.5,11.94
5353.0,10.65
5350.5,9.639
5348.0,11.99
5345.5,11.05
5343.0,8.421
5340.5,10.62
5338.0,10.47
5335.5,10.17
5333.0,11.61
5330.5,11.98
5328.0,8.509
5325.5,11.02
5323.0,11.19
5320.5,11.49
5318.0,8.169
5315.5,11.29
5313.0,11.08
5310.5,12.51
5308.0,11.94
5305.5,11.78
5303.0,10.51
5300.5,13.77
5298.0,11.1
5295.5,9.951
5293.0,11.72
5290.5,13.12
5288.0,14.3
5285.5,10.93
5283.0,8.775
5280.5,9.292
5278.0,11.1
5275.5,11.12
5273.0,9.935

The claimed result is 3.7 angstrom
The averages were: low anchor 11.8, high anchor 11.5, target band 10.5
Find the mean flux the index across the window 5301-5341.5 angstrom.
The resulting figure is 11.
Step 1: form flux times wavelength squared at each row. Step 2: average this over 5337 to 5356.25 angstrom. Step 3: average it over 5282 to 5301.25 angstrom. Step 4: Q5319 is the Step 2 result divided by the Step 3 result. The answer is 0.9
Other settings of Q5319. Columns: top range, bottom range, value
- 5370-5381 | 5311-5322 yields 1.09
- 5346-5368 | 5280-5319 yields 1.01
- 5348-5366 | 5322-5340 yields 1.05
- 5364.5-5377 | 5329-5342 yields 1.07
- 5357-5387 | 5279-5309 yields 1.05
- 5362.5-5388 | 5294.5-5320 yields 1.07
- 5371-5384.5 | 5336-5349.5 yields 1.13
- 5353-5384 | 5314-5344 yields 1.13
